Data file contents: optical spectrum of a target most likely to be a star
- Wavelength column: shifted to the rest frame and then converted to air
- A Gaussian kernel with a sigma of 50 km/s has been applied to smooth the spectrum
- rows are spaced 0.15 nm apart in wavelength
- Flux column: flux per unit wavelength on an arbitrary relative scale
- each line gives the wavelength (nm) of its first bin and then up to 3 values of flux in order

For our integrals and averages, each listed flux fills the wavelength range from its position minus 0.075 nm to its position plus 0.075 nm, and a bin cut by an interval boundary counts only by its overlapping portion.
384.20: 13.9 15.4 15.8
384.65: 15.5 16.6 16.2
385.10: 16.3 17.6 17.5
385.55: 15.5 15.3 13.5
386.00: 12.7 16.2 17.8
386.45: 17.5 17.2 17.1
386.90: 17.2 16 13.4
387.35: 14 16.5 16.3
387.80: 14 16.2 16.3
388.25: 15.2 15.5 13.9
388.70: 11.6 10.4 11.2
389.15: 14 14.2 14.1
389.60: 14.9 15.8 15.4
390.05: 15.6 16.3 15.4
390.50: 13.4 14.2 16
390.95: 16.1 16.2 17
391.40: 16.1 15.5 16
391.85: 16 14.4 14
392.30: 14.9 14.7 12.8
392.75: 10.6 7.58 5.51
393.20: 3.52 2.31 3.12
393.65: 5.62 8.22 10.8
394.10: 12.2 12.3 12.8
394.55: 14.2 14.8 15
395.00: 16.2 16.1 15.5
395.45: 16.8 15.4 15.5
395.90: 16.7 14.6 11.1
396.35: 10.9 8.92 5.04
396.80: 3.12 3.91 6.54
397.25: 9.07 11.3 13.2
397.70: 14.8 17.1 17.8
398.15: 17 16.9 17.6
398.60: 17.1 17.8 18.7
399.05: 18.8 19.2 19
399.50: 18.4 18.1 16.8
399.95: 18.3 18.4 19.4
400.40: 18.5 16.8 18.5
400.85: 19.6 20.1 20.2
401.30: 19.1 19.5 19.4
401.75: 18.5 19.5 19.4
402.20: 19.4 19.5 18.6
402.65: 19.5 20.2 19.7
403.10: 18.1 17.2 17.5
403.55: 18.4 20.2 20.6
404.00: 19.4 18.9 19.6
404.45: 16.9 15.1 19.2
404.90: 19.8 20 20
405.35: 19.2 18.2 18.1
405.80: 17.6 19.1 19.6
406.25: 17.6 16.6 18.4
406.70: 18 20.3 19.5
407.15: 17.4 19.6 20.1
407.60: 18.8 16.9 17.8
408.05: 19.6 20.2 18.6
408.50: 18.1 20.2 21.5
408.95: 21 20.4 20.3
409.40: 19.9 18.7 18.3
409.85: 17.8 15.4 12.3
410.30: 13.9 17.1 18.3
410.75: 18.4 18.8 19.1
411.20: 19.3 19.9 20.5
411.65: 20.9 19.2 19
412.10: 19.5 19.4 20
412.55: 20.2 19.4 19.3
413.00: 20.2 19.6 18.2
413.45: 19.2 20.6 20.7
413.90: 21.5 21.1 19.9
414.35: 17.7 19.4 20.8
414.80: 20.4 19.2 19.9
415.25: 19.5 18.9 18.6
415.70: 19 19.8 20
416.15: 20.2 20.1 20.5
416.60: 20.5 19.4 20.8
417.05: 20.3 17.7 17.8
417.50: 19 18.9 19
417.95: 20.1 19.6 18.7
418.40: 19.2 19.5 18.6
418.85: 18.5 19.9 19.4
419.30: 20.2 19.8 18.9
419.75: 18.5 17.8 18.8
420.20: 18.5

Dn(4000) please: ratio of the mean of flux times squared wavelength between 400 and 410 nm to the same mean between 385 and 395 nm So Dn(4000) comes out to 1.48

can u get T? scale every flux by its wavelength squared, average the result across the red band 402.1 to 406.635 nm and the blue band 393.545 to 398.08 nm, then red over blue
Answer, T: 1.6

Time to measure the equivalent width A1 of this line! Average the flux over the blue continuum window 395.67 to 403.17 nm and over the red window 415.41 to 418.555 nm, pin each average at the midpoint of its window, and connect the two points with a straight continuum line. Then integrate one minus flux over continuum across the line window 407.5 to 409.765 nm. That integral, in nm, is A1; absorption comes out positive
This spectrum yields -0.18 nm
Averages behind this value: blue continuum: 16.3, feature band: 19.4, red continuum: 19.4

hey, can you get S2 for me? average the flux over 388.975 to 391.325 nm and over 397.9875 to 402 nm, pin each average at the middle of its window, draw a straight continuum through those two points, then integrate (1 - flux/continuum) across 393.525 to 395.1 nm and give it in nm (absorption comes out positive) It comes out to 0.43 nm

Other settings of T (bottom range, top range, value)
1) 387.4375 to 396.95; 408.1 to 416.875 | 1.65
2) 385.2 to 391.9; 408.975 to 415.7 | 1.41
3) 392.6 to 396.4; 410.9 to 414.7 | 1.87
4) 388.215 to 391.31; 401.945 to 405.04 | 1.39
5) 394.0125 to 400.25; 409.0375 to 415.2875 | 1.42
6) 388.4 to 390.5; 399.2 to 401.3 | 1.40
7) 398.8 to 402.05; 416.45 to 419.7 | 1.12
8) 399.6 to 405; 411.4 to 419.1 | 1.11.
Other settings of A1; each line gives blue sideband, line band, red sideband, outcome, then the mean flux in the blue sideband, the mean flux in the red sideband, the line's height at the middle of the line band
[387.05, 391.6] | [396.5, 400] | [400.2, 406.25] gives 0.62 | 14.8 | 18.9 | 17.5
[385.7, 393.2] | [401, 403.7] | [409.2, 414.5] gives -0.32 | 14.5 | 19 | 17.1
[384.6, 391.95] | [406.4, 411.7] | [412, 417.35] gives 0.03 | 15.4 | 19.7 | 18.8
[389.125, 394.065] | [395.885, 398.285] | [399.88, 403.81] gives 0.72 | 12.7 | 19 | 16.1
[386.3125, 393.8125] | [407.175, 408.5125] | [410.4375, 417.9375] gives -0.06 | 13.7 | 19.6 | 18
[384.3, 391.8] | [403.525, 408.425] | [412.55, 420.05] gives -0.21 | 15.4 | 19.5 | 18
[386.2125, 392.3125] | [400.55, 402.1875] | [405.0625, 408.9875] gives -0.14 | 15.2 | 18.9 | 17.7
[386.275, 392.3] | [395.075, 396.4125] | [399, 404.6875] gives 0.18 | 15.2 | 18.8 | 17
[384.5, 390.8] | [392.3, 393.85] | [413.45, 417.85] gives 0.80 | 15.2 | 19.7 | 16.1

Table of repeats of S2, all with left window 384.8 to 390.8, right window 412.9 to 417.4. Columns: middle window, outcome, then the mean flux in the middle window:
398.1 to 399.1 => -0.04 nm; 17.7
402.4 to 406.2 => -0.19 nm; 18.8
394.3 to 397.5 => 0.86 nm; 12.1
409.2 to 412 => 0.11 nm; 18.2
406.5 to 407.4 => -0.03 nm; 18.9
